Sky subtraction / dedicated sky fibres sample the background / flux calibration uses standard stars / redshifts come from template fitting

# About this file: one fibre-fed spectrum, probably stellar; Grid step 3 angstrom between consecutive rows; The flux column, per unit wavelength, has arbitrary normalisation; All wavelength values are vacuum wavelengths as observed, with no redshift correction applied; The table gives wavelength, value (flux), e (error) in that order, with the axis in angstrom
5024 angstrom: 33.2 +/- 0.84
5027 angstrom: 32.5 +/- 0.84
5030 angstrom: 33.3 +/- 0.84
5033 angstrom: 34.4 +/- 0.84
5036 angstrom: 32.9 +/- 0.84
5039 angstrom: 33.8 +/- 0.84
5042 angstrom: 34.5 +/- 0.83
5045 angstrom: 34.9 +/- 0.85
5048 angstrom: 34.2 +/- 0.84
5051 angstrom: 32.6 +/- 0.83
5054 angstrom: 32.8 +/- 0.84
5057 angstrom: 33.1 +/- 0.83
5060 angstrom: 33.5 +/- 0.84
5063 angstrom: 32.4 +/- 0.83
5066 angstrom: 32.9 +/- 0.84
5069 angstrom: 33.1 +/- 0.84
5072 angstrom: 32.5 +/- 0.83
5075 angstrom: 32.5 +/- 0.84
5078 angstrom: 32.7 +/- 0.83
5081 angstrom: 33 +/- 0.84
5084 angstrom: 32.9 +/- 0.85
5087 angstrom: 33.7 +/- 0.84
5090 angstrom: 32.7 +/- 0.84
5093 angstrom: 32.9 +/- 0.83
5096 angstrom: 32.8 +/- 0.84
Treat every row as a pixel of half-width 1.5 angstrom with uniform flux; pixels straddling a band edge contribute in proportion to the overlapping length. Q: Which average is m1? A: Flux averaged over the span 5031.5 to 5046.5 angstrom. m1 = 34.1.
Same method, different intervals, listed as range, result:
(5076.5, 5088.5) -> 33.1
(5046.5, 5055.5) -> 33.2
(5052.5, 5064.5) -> 32.9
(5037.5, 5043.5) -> 34.1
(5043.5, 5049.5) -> 34.6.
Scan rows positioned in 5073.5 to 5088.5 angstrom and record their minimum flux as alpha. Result 32.5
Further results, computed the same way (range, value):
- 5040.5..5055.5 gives 32.6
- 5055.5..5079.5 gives 32.4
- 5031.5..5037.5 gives 32.9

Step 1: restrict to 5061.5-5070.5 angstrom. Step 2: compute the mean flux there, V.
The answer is 32.8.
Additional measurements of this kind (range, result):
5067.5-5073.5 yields 32.8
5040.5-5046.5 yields 34.7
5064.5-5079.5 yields 32.7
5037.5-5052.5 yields 34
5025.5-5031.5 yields 32.9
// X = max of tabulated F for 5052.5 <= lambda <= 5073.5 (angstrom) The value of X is 33.5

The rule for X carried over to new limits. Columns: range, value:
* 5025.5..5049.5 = 34.9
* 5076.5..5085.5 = 33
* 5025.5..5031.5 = 33.3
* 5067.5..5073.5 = 33.1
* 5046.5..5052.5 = 34.2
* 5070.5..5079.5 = 32.7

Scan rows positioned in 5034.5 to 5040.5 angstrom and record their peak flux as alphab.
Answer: 33.8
